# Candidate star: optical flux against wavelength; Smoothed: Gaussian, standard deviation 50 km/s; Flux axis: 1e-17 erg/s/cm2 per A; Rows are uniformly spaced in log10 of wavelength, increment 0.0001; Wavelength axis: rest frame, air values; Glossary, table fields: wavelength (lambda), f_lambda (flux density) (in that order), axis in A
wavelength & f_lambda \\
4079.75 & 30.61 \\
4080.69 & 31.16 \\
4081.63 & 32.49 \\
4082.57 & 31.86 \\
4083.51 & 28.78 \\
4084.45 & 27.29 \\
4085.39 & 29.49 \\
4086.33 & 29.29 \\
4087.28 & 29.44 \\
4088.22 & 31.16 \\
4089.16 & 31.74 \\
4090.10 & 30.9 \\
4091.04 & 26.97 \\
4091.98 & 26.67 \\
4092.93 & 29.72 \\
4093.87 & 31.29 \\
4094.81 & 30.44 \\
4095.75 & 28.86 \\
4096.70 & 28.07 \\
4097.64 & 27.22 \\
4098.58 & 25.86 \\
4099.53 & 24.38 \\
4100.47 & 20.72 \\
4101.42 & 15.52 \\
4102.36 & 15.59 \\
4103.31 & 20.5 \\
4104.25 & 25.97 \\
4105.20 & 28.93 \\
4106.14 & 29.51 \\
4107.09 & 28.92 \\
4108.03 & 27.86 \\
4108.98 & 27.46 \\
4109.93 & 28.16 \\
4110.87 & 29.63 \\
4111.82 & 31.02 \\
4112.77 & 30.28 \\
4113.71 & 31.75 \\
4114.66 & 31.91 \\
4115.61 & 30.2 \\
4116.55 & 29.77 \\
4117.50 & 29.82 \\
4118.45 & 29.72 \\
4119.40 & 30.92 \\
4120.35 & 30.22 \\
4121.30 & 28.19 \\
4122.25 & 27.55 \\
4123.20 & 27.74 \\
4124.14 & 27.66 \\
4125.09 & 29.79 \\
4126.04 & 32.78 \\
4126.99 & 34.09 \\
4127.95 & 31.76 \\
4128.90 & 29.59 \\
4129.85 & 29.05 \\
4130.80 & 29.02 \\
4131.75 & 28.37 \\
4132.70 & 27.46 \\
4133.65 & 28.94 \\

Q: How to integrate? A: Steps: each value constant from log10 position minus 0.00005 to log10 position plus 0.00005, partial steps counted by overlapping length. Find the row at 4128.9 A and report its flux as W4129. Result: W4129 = 29.59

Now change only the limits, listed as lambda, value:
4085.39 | 29.49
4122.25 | 27.55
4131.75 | 28.37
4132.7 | 27.46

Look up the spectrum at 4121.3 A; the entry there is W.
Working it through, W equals 28.19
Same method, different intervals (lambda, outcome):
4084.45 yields 27.29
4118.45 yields 29.72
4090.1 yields 30.9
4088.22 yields 31.16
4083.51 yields 28.78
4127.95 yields 31.76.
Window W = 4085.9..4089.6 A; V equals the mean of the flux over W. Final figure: 30.4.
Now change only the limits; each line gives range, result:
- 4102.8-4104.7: 23.1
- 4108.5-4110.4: 27.7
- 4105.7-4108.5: 28.8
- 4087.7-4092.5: 29.5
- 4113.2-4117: 31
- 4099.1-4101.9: 20.1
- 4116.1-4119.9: 30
